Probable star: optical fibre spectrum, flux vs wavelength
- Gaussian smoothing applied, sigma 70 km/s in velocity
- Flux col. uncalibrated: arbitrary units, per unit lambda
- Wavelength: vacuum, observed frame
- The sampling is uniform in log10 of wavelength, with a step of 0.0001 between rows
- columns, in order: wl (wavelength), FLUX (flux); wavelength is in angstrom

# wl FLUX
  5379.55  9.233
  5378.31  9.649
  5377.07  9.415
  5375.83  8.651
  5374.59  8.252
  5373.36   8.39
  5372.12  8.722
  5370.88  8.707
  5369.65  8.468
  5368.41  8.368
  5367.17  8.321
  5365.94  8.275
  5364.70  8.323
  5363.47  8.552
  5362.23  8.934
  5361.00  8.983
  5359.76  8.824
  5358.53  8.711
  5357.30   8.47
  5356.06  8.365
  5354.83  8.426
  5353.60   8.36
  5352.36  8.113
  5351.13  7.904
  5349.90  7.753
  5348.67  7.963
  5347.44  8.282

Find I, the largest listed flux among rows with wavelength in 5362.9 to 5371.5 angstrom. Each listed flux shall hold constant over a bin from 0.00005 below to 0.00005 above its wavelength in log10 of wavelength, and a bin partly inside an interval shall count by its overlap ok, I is 8.707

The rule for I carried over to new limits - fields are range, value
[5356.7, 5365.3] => 8.983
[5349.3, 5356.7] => 8.426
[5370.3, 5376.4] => 8.722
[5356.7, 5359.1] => 8.711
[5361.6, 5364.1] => 8.934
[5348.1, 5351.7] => 7.963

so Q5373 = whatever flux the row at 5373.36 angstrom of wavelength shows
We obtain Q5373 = 8.39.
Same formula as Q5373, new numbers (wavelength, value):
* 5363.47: 8.552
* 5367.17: 8.321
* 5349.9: 7.753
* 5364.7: 8.323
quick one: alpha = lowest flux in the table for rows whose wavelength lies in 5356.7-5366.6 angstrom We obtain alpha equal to 8.275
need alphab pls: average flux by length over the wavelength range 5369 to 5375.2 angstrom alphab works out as 8.51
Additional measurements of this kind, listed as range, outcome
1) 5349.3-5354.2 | 8.03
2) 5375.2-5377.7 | 9.01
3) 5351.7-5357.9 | 8.34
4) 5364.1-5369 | 8.32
